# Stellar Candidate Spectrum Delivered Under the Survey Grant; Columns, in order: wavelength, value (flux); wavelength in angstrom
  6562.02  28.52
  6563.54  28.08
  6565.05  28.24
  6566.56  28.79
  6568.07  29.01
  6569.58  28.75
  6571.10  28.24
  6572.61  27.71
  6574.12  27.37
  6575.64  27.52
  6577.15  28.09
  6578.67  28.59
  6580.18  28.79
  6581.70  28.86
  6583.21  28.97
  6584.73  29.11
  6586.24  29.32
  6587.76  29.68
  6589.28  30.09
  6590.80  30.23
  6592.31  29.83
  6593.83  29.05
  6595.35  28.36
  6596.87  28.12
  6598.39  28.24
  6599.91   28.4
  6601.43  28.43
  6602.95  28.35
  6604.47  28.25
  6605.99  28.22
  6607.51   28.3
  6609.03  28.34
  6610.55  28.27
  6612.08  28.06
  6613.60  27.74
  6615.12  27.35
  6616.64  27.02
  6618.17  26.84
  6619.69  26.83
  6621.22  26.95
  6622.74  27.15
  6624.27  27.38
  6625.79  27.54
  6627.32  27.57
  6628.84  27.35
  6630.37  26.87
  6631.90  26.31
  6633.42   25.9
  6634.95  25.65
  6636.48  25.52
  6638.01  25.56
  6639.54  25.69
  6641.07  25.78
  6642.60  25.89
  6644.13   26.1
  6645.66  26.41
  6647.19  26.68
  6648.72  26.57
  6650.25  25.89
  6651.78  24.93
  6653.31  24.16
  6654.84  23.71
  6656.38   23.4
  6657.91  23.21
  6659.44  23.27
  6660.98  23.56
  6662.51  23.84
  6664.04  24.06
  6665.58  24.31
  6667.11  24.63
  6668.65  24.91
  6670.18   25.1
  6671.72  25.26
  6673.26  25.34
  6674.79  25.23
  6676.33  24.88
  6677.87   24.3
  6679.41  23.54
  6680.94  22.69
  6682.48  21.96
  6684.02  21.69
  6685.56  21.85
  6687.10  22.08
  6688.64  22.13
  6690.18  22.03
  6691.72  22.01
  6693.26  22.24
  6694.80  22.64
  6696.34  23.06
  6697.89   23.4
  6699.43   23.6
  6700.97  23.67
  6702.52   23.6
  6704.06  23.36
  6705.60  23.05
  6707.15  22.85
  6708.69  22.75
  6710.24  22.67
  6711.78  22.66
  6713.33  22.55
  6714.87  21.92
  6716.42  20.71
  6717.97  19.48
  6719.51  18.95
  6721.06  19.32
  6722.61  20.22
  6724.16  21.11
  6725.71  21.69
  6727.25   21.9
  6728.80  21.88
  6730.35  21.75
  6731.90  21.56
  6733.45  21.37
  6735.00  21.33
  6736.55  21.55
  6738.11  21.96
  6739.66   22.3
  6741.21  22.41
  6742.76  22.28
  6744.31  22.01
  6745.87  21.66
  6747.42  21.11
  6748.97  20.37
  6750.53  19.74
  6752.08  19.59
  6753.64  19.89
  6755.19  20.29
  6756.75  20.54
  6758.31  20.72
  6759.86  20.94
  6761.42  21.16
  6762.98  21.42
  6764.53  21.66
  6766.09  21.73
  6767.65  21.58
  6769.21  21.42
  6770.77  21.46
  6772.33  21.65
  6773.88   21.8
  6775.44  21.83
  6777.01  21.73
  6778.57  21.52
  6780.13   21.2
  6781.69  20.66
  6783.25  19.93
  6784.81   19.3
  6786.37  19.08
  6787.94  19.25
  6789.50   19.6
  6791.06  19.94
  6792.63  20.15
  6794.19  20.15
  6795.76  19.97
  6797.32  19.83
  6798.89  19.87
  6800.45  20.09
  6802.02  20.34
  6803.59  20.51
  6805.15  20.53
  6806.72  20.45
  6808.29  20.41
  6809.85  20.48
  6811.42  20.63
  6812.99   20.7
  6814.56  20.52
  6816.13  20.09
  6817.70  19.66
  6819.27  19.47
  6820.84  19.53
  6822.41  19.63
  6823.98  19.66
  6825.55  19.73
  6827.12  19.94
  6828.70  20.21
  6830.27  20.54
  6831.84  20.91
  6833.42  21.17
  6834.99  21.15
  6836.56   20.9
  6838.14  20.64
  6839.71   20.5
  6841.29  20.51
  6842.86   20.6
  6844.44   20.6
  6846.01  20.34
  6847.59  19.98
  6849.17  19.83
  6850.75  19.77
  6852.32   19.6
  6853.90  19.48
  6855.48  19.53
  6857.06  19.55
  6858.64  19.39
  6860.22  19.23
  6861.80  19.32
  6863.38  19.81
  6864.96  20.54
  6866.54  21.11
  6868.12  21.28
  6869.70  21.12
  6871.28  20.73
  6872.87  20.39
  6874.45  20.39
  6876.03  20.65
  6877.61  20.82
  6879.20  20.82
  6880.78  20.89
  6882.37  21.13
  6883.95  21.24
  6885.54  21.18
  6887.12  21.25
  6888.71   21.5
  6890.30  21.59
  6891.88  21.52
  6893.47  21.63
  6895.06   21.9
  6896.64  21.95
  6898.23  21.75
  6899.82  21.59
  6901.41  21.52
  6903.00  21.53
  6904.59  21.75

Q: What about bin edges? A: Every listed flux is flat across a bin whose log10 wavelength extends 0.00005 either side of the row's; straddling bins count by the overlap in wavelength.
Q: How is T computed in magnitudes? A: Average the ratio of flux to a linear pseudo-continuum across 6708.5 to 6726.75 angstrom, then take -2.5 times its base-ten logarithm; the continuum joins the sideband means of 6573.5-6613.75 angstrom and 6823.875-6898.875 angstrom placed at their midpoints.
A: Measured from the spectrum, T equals 0.179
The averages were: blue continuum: 28.6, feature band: 21.1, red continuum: 20.6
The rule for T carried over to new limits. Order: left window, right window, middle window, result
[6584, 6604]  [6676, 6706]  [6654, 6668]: 0.04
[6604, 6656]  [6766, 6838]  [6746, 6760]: 0.09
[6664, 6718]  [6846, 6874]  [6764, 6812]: 0.04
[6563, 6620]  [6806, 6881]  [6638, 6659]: 0.06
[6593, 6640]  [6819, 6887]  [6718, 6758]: 0.13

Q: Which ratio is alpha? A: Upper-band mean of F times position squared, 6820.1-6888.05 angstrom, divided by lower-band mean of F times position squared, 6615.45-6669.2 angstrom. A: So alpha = 0.8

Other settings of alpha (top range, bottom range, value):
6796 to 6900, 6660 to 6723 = 0.94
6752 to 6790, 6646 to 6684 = 0.88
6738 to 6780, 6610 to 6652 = 0.83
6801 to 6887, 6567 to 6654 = 0.79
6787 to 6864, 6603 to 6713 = 0.85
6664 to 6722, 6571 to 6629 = 0.83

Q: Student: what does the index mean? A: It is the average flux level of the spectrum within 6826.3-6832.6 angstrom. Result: 20.4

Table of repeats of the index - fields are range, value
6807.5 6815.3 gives 20.6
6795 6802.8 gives 20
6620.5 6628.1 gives 27.3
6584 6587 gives 29.3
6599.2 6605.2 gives 28.4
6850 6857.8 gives 19.6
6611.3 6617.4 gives 27.5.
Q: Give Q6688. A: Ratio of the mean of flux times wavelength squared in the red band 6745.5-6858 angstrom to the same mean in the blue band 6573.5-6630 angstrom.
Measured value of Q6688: 0.77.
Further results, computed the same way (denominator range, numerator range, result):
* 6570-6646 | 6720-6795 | 0.79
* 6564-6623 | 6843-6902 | 0.79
